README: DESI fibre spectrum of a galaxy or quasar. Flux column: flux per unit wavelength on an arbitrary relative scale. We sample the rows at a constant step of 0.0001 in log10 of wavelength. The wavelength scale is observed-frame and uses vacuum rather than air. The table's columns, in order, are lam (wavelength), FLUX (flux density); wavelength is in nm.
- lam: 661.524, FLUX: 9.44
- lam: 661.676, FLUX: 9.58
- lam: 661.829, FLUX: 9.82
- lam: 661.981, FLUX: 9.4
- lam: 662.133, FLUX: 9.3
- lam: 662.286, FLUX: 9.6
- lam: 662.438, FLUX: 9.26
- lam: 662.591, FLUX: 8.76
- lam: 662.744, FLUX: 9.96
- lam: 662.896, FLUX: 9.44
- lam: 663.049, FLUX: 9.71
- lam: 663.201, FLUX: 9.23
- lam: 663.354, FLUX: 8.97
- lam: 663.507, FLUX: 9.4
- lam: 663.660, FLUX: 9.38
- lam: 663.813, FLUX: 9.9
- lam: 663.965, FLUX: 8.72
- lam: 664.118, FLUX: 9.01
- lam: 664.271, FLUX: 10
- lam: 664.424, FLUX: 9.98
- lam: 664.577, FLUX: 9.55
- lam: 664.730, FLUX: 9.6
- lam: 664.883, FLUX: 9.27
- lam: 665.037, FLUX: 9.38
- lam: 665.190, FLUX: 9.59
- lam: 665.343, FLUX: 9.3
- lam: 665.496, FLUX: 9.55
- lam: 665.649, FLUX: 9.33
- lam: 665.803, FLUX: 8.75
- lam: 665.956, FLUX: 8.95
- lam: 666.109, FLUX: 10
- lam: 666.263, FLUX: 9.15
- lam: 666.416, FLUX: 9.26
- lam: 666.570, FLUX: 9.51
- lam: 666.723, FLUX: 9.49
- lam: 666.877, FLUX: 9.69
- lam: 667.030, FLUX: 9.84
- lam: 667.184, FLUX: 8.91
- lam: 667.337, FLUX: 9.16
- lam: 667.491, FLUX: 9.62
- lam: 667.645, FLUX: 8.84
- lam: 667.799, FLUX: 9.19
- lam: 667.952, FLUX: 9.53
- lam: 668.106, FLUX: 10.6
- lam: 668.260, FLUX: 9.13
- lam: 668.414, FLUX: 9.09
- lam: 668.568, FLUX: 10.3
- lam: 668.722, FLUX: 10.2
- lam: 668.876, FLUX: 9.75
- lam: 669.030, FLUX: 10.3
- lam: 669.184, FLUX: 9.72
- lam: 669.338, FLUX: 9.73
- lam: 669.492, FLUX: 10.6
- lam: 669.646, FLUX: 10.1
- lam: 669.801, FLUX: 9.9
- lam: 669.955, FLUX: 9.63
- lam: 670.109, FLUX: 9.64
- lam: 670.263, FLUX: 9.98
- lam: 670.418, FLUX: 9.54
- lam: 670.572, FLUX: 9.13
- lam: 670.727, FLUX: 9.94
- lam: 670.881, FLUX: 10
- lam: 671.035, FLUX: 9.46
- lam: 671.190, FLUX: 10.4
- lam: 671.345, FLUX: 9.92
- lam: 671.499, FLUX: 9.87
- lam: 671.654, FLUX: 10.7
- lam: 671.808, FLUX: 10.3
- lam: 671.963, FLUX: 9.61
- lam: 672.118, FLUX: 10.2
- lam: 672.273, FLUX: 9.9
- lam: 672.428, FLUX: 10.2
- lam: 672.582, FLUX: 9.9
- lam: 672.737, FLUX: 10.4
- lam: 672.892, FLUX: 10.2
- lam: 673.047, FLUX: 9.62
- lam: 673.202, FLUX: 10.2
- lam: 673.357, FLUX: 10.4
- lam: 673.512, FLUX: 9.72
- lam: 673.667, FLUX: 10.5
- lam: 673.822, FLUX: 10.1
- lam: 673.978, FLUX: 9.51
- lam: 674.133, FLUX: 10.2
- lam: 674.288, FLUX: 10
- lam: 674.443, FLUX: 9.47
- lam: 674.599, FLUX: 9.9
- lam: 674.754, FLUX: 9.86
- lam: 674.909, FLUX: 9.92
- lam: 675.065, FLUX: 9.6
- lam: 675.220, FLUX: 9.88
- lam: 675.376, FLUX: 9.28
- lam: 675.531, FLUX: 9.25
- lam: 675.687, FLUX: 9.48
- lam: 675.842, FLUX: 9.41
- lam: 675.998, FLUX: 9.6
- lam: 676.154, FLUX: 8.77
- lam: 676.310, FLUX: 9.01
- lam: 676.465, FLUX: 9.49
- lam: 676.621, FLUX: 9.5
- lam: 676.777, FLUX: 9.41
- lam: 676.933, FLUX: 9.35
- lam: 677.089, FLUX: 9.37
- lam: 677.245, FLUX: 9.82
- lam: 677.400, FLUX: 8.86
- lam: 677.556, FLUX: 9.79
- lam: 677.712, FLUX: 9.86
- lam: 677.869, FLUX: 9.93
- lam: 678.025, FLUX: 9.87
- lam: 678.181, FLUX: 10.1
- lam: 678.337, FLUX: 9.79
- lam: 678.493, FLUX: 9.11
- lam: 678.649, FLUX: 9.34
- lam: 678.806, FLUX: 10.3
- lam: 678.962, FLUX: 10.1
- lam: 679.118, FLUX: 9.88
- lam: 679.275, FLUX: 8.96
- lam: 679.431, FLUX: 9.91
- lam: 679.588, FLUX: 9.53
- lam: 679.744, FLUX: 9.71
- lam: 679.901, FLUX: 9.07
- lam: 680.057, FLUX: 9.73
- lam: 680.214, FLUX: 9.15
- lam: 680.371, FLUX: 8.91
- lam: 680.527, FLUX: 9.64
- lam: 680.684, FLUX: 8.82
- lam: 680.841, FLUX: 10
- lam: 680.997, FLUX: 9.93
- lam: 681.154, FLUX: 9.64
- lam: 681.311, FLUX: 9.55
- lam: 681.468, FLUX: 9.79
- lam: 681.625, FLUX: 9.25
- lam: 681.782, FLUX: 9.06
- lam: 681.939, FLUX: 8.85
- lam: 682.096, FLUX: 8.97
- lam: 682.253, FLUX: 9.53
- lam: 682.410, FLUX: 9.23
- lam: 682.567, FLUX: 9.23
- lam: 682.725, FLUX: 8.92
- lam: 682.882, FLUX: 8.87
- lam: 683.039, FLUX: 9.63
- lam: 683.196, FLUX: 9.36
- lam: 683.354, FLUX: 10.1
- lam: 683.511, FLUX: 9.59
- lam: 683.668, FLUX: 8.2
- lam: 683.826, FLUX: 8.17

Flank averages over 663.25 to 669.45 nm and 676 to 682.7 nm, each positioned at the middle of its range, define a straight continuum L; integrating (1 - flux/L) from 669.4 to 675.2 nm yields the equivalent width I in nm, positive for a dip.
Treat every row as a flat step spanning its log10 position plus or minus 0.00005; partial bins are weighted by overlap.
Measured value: -0.29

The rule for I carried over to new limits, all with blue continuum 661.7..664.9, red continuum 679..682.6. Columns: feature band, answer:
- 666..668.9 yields -0.03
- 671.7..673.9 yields -0.16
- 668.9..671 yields -0.09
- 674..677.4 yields -0.04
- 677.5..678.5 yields -0.04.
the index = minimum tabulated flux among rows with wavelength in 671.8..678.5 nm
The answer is 8.77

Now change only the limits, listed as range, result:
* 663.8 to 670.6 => 8.72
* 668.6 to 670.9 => 9.13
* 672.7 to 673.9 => 9.62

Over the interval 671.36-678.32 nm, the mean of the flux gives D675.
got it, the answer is 9.78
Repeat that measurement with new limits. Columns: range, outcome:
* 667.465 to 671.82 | 9.83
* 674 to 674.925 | 9.88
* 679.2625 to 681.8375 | 9.47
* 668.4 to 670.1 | 9.96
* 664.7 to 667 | 9.39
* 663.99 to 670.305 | 9.58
